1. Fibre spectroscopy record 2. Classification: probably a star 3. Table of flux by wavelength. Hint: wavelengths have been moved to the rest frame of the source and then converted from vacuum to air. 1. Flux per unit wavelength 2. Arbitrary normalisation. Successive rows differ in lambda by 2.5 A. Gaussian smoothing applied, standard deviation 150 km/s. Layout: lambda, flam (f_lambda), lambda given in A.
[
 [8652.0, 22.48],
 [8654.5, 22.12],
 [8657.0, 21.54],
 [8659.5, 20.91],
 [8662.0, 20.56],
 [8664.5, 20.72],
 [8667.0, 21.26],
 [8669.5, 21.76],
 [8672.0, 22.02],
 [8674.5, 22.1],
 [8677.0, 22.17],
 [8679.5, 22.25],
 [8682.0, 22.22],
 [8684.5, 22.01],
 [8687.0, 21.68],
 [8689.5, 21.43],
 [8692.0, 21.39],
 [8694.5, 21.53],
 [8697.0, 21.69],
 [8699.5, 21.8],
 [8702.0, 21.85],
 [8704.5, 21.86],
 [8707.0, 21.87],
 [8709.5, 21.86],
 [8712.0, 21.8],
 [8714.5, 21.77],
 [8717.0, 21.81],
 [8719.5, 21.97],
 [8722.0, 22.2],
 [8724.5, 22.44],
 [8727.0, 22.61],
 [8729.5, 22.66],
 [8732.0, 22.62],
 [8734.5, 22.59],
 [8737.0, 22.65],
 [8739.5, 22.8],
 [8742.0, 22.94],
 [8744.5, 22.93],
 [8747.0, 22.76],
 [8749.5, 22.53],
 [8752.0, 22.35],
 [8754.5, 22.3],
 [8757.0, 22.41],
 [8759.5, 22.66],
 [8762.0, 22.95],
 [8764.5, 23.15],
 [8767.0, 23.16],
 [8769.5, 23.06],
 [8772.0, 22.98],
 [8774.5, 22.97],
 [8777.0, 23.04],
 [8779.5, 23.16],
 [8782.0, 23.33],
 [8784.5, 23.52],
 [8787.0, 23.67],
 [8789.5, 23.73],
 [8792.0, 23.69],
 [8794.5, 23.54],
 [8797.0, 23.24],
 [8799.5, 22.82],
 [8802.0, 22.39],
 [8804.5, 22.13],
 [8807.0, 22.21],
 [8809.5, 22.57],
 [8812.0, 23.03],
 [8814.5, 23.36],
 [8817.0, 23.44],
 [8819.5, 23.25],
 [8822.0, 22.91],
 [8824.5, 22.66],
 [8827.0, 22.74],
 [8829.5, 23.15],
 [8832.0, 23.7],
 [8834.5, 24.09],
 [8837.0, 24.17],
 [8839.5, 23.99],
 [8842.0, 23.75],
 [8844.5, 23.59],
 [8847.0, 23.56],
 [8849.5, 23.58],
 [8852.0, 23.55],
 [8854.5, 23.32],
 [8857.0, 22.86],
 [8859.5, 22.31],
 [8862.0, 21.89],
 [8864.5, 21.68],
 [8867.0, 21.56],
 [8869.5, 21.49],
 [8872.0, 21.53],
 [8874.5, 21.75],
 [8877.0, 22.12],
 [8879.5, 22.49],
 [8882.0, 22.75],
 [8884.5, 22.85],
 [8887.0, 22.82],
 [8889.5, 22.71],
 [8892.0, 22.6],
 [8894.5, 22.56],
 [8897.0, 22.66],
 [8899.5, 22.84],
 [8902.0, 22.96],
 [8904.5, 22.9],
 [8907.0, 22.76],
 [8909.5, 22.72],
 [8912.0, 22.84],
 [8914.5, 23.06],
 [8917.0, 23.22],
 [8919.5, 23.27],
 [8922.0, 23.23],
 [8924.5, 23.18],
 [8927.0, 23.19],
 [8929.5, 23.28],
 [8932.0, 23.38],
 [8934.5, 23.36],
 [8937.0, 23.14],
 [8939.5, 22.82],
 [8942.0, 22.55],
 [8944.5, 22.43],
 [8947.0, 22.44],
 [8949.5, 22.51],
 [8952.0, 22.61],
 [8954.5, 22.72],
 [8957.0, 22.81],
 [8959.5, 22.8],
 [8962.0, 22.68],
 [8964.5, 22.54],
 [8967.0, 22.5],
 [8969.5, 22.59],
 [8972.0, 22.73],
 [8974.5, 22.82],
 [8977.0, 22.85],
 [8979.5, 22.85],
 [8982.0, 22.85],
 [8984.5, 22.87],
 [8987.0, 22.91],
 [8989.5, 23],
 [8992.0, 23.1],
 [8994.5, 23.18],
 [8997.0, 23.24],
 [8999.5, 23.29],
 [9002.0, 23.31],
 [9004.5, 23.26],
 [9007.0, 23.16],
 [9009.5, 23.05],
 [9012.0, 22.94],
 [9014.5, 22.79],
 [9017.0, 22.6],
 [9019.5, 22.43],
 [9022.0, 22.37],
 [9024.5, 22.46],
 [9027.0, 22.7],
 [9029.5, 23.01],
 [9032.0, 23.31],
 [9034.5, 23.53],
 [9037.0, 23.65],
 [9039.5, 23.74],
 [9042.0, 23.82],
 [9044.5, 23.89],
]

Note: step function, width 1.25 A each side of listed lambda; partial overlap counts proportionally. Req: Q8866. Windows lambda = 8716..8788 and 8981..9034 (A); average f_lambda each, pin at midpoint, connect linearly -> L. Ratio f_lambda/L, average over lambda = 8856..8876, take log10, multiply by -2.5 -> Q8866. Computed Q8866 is 0.05 mag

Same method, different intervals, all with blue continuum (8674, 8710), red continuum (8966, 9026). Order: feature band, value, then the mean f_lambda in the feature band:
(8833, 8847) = -0.07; 23.9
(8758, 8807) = -0.04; 23.1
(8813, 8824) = -0.04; 23.2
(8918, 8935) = -0.03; 23.3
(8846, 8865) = -0.02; 22.9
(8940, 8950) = 0.01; 22.5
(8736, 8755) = -0.03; 22.7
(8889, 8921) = -0.01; 22.9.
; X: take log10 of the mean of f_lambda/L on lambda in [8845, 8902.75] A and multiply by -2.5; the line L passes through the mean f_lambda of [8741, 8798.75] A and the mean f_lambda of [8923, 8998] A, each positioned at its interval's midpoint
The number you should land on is 0.02 mag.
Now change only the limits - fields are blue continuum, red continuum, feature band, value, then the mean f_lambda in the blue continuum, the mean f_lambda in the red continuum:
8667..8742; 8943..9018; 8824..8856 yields -0.05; 22.1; 22.8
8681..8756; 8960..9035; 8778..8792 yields -0.05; 22.2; 22.9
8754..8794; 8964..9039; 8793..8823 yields 0.01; 23.1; 22.9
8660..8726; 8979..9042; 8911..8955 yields -0.01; 21.8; 23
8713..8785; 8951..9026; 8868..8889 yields 0.03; 22.7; 22.8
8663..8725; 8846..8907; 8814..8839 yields -0.05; 21.8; 22.6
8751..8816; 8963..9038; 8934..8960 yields 0.01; 23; 22.9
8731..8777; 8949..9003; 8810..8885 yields 0.00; 22.8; 22.9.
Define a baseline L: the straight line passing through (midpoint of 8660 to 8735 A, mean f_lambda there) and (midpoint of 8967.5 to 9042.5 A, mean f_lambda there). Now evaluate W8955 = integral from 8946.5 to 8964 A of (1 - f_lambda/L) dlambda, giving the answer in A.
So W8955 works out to 0.1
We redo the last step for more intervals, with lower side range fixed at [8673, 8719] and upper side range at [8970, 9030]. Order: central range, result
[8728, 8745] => -0.6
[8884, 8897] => -0.1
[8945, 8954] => 0.1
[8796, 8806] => -0.2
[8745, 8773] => -0.9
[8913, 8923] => -0.3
